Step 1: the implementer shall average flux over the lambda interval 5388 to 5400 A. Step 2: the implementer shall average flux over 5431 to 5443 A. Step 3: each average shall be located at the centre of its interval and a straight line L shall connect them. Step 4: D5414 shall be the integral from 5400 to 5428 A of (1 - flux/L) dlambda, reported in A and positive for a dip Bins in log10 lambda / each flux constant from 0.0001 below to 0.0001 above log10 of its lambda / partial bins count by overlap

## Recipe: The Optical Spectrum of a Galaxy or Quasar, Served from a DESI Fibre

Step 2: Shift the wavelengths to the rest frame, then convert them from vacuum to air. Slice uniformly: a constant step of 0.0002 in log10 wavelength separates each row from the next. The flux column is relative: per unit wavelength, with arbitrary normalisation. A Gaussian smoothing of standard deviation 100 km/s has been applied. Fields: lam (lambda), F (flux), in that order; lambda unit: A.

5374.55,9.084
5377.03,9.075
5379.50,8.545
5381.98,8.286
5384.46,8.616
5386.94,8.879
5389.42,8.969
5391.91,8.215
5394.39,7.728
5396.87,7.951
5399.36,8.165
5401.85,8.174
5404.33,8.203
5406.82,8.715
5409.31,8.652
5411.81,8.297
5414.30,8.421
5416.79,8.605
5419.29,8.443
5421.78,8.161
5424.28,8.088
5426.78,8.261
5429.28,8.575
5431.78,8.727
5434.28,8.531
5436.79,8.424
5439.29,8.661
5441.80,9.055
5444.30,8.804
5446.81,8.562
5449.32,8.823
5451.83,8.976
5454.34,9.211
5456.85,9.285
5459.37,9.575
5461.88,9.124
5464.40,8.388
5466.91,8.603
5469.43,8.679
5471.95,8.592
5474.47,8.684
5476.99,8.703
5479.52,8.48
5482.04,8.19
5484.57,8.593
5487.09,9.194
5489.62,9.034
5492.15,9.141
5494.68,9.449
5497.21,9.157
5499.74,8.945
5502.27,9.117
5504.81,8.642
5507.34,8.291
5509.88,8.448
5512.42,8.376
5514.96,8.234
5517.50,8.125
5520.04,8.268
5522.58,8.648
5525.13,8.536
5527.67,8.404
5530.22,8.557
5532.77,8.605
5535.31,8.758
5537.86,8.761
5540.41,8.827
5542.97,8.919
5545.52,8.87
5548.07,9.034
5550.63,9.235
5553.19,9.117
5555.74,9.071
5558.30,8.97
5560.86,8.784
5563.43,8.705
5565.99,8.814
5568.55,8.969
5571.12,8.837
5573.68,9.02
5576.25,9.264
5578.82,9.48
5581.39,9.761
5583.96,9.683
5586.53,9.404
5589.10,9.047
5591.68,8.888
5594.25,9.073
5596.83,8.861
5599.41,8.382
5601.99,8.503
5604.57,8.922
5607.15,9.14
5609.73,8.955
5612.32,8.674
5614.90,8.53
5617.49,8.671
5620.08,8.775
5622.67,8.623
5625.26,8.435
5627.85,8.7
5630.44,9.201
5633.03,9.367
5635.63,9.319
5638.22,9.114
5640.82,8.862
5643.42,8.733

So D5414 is 0.2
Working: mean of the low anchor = 8.22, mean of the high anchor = 8.67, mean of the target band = 8.36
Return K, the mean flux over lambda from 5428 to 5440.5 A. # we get 8.58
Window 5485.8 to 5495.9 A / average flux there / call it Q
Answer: 9.2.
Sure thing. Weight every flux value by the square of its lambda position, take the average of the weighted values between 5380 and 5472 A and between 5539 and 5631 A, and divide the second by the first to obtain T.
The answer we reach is 1.1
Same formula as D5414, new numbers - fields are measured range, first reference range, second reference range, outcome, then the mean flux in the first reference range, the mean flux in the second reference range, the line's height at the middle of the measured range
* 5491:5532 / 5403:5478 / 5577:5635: 0.7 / 8.66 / 8.96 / 8.79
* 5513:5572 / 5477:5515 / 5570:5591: 2.1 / 8.77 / 9.3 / 9.06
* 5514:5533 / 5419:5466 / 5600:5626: 0.7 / 8.73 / 8.72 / 8.72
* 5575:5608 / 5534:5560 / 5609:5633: -1.0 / 8.96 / 8.76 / 8.84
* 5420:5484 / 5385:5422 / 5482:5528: -1.1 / 8.38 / 8.69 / 8.53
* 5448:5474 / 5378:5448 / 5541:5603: -0.9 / 8.46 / 9.03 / 8.63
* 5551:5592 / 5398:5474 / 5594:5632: -1.9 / 8.63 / 8.76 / 8.73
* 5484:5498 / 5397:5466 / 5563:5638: -0.6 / 8.62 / 8.97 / 8.74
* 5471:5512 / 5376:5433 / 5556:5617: -0.4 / 8.42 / 8.98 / 8.69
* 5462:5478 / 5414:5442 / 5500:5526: -0.3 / 8.48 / 8.48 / 8.48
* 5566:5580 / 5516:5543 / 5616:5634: -0.7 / 8.56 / 8.81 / 8.68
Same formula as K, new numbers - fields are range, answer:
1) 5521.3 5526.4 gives 8.59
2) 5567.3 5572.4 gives 8.9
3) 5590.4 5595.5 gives 8.99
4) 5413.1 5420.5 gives 8.49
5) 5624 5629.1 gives 8.57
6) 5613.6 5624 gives 8.65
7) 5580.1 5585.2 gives 9.72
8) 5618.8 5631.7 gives 8.75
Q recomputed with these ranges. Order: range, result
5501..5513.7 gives 8.57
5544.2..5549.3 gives 8.96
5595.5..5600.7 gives 8.62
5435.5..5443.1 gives 8.71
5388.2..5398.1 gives 8.22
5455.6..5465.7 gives 9.09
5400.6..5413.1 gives 8.41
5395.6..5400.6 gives 8.06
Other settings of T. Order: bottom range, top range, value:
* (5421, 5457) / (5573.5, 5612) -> 1.11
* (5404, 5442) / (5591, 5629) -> 1.10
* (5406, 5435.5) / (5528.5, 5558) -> 1.10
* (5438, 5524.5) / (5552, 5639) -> 1.07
